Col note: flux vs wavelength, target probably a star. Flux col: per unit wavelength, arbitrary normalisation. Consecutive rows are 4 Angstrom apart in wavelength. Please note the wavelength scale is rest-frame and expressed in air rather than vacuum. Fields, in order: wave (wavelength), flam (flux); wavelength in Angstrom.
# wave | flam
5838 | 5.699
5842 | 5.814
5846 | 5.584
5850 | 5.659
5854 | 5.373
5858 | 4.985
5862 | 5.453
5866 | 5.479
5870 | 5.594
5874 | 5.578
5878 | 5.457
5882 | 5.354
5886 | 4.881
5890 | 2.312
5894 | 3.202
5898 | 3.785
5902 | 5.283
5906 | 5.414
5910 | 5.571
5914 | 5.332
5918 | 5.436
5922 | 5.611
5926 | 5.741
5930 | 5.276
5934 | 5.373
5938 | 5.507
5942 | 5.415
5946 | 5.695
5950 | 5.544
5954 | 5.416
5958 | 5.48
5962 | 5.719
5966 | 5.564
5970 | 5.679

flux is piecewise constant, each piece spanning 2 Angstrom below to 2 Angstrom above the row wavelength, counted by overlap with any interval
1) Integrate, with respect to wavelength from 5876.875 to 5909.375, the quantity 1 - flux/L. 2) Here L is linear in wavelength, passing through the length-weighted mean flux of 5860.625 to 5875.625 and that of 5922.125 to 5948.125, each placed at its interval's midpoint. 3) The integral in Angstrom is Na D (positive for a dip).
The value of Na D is 6.1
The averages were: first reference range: 5.53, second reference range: 5.51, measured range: 4.48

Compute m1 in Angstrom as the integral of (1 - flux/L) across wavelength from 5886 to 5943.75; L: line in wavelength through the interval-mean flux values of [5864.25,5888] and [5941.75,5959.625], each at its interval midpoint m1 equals 5.5 Angstrom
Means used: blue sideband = 5.39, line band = 4.94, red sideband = 5.52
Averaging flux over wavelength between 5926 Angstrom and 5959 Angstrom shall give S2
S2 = 5.48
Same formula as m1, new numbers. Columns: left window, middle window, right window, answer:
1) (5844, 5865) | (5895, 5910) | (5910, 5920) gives 1.67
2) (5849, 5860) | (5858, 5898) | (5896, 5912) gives 3.17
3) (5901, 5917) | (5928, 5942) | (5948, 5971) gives 0.25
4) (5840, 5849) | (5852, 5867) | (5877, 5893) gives -0.35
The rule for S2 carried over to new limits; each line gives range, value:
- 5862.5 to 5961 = 5.17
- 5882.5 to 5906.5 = 4.14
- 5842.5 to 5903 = 4.95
